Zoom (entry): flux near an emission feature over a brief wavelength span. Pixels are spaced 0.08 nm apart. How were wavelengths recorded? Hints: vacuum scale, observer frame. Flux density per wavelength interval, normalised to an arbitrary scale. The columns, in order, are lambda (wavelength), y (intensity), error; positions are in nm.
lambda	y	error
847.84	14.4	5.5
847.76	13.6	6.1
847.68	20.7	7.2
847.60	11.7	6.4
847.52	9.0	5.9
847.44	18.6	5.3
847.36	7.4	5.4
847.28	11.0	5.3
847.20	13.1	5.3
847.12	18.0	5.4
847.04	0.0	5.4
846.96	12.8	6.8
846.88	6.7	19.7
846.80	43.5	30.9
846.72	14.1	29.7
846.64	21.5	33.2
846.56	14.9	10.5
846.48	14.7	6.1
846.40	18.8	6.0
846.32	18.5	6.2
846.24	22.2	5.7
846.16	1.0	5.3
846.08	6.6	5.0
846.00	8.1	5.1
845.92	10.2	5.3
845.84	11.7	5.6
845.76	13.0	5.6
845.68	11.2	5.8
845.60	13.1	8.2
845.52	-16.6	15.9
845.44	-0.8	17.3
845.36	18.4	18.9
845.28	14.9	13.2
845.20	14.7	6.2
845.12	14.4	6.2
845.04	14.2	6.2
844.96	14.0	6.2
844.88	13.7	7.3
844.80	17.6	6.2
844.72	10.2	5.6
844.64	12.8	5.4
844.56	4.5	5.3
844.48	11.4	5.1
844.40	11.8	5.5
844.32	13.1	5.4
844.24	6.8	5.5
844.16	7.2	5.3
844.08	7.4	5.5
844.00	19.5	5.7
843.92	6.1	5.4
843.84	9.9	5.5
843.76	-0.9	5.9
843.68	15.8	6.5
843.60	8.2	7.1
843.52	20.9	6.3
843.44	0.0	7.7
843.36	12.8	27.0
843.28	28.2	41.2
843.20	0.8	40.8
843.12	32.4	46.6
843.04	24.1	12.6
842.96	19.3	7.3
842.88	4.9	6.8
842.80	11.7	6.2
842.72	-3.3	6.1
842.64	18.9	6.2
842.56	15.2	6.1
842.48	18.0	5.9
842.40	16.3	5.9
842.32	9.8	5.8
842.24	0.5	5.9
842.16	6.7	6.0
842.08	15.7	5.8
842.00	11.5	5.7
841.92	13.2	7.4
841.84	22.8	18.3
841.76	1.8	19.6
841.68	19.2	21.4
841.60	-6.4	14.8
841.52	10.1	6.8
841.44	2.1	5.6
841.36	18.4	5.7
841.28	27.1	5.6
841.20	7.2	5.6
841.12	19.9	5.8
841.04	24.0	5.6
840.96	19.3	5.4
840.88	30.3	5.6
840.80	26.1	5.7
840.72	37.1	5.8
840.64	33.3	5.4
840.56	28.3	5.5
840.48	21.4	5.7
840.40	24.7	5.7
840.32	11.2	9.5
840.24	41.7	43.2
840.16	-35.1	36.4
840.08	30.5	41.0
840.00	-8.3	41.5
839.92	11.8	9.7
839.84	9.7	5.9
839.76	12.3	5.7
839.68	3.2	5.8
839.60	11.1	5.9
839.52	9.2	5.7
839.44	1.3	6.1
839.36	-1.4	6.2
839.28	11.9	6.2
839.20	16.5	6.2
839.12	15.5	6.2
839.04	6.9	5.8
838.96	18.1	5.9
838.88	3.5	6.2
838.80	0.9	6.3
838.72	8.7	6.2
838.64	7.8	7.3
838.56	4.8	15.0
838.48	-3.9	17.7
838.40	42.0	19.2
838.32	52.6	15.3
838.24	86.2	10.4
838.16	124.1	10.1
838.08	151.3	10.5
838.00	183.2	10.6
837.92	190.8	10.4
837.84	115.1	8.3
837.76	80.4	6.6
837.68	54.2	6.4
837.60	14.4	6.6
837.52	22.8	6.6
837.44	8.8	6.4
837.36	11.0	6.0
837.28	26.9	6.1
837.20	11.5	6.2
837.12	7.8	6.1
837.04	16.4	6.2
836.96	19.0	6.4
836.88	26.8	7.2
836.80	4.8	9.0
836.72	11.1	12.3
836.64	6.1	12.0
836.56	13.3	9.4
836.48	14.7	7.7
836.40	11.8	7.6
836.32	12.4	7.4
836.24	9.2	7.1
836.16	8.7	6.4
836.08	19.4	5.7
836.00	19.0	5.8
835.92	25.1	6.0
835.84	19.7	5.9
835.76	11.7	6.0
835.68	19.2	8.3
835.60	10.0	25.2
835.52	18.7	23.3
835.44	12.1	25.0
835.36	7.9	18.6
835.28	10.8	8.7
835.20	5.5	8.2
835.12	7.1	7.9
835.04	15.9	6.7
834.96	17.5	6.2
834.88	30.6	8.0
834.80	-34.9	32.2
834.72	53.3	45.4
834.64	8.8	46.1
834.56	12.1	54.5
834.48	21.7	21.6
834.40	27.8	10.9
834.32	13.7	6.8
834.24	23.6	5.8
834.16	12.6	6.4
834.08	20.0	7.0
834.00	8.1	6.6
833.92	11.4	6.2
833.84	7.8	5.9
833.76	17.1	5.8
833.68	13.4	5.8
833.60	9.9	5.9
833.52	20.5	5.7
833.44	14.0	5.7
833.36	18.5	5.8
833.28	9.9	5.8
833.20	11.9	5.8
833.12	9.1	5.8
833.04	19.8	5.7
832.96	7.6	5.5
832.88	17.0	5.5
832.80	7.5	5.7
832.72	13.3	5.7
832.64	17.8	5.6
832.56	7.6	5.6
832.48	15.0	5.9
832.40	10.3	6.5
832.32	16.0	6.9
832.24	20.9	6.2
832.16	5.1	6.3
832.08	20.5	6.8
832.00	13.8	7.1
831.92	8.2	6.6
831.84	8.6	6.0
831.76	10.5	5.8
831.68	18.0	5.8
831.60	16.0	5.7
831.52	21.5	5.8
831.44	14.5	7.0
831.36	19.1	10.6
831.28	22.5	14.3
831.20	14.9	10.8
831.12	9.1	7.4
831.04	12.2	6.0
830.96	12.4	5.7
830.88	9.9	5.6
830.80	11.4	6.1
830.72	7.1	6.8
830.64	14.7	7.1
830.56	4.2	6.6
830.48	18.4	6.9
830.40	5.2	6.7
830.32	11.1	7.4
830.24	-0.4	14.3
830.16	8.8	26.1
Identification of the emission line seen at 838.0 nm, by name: H-alpha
